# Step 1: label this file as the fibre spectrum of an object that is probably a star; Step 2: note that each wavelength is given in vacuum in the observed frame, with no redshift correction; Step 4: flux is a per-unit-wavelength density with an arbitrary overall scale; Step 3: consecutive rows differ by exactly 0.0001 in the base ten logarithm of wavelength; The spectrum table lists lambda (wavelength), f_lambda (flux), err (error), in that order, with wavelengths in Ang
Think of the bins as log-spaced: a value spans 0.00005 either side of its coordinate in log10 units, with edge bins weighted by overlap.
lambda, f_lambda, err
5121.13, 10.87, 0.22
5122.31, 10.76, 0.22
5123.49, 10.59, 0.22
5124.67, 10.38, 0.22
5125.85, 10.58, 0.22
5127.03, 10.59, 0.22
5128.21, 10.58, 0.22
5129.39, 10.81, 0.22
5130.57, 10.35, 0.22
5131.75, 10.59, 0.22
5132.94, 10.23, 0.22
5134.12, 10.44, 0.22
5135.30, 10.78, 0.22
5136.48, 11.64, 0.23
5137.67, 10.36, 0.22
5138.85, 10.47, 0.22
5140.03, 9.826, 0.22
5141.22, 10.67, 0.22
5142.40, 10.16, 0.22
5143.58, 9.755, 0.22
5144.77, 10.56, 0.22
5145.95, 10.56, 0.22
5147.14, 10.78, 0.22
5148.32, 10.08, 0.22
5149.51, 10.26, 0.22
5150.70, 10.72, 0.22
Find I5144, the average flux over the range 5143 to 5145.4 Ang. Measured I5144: 10.2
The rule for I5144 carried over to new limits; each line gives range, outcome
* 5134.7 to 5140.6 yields 10.6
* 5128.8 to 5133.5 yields 10.5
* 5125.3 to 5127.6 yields 10.6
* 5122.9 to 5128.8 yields 10.5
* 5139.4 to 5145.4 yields 10.2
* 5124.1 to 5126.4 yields 10.5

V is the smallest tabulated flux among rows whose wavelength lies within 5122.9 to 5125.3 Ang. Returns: 10.38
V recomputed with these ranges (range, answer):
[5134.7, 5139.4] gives 10.36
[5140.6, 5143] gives 10.16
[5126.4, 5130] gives 10.58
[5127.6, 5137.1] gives 10.23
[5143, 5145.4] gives 9.755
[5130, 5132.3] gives 10.35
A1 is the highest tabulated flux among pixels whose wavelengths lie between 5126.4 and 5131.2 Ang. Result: 10.81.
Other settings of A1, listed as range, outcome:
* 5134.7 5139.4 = 11.64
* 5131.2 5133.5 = 10.59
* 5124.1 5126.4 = 10.58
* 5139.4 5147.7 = 10.78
